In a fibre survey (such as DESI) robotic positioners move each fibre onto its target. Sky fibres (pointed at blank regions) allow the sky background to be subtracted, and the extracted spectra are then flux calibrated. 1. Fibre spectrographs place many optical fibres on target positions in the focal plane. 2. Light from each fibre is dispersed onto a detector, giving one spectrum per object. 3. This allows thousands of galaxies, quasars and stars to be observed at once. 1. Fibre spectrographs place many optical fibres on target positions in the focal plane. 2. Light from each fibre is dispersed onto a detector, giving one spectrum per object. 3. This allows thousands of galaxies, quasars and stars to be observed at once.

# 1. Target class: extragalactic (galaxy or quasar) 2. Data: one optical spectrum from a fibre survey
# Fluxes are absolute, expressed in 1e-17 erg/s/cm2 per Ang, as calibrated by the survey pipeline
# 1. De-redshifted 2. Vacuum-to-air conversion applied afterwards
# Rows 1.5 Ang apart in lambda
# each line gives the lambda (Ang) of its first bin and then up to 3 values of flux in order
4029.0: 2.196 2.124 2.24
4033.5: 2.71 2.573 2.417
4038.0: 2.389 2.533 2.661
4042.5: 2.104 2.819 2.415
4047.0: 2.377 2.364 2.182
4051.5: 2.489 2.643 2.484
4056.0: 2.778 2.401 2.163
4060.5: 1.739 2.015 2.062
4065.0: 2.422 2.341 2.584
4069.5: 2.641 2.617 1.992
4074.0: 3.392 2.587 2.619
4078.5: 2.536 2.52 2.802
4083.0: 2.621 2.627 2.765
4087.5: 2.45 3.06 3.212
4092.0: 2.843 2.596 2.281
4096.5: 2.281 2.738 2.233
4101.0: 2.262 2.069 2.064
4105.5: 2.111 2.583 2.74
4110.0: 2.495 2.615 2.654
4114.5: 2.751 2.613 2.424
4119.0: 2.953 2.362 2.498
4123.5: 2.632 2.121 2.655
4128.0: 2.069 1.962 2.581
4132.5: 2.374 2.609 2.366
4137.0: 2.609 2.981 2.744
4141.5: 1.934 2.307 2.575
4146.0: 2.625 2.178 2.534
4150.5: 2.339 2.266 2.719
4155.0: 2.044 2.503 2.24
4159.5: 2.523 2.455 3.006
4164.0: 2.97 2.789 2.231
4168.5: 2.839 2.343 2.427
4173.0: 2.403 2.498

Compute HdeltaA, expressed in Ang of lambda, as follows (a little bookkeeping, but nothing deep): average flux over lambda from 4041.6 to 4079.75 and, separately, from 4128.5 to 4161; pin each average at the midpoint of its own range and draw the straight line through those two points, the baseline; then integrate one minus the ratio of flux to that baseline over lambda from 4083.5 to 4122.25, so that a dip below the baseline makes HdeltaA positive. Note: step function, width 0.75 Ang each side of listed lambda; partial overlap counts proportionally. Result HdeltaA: -1.9 Ang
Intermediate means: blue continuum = 2.43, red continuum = 2.43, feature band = 2.55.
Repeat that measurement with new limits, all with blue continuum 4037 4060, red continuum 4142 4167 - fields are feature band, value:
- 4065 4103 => -2.0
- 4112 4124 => -0.7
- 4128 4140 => 0.0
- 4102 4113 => 0.3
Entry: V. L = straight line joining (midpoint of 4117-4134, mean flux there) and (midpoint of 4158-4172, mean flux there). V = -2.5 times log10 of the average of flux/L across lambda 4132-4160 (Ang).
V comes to 0.03 mag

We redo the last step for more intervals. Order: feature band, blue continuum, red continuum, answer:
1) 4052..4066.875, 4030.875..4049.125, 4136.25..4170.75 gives 0.07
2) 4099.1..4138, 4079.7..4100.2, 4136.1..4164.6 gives 0.06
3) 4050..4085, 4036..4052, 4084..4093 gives 0.07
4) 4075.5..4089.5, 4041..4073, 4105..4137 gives -0.10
